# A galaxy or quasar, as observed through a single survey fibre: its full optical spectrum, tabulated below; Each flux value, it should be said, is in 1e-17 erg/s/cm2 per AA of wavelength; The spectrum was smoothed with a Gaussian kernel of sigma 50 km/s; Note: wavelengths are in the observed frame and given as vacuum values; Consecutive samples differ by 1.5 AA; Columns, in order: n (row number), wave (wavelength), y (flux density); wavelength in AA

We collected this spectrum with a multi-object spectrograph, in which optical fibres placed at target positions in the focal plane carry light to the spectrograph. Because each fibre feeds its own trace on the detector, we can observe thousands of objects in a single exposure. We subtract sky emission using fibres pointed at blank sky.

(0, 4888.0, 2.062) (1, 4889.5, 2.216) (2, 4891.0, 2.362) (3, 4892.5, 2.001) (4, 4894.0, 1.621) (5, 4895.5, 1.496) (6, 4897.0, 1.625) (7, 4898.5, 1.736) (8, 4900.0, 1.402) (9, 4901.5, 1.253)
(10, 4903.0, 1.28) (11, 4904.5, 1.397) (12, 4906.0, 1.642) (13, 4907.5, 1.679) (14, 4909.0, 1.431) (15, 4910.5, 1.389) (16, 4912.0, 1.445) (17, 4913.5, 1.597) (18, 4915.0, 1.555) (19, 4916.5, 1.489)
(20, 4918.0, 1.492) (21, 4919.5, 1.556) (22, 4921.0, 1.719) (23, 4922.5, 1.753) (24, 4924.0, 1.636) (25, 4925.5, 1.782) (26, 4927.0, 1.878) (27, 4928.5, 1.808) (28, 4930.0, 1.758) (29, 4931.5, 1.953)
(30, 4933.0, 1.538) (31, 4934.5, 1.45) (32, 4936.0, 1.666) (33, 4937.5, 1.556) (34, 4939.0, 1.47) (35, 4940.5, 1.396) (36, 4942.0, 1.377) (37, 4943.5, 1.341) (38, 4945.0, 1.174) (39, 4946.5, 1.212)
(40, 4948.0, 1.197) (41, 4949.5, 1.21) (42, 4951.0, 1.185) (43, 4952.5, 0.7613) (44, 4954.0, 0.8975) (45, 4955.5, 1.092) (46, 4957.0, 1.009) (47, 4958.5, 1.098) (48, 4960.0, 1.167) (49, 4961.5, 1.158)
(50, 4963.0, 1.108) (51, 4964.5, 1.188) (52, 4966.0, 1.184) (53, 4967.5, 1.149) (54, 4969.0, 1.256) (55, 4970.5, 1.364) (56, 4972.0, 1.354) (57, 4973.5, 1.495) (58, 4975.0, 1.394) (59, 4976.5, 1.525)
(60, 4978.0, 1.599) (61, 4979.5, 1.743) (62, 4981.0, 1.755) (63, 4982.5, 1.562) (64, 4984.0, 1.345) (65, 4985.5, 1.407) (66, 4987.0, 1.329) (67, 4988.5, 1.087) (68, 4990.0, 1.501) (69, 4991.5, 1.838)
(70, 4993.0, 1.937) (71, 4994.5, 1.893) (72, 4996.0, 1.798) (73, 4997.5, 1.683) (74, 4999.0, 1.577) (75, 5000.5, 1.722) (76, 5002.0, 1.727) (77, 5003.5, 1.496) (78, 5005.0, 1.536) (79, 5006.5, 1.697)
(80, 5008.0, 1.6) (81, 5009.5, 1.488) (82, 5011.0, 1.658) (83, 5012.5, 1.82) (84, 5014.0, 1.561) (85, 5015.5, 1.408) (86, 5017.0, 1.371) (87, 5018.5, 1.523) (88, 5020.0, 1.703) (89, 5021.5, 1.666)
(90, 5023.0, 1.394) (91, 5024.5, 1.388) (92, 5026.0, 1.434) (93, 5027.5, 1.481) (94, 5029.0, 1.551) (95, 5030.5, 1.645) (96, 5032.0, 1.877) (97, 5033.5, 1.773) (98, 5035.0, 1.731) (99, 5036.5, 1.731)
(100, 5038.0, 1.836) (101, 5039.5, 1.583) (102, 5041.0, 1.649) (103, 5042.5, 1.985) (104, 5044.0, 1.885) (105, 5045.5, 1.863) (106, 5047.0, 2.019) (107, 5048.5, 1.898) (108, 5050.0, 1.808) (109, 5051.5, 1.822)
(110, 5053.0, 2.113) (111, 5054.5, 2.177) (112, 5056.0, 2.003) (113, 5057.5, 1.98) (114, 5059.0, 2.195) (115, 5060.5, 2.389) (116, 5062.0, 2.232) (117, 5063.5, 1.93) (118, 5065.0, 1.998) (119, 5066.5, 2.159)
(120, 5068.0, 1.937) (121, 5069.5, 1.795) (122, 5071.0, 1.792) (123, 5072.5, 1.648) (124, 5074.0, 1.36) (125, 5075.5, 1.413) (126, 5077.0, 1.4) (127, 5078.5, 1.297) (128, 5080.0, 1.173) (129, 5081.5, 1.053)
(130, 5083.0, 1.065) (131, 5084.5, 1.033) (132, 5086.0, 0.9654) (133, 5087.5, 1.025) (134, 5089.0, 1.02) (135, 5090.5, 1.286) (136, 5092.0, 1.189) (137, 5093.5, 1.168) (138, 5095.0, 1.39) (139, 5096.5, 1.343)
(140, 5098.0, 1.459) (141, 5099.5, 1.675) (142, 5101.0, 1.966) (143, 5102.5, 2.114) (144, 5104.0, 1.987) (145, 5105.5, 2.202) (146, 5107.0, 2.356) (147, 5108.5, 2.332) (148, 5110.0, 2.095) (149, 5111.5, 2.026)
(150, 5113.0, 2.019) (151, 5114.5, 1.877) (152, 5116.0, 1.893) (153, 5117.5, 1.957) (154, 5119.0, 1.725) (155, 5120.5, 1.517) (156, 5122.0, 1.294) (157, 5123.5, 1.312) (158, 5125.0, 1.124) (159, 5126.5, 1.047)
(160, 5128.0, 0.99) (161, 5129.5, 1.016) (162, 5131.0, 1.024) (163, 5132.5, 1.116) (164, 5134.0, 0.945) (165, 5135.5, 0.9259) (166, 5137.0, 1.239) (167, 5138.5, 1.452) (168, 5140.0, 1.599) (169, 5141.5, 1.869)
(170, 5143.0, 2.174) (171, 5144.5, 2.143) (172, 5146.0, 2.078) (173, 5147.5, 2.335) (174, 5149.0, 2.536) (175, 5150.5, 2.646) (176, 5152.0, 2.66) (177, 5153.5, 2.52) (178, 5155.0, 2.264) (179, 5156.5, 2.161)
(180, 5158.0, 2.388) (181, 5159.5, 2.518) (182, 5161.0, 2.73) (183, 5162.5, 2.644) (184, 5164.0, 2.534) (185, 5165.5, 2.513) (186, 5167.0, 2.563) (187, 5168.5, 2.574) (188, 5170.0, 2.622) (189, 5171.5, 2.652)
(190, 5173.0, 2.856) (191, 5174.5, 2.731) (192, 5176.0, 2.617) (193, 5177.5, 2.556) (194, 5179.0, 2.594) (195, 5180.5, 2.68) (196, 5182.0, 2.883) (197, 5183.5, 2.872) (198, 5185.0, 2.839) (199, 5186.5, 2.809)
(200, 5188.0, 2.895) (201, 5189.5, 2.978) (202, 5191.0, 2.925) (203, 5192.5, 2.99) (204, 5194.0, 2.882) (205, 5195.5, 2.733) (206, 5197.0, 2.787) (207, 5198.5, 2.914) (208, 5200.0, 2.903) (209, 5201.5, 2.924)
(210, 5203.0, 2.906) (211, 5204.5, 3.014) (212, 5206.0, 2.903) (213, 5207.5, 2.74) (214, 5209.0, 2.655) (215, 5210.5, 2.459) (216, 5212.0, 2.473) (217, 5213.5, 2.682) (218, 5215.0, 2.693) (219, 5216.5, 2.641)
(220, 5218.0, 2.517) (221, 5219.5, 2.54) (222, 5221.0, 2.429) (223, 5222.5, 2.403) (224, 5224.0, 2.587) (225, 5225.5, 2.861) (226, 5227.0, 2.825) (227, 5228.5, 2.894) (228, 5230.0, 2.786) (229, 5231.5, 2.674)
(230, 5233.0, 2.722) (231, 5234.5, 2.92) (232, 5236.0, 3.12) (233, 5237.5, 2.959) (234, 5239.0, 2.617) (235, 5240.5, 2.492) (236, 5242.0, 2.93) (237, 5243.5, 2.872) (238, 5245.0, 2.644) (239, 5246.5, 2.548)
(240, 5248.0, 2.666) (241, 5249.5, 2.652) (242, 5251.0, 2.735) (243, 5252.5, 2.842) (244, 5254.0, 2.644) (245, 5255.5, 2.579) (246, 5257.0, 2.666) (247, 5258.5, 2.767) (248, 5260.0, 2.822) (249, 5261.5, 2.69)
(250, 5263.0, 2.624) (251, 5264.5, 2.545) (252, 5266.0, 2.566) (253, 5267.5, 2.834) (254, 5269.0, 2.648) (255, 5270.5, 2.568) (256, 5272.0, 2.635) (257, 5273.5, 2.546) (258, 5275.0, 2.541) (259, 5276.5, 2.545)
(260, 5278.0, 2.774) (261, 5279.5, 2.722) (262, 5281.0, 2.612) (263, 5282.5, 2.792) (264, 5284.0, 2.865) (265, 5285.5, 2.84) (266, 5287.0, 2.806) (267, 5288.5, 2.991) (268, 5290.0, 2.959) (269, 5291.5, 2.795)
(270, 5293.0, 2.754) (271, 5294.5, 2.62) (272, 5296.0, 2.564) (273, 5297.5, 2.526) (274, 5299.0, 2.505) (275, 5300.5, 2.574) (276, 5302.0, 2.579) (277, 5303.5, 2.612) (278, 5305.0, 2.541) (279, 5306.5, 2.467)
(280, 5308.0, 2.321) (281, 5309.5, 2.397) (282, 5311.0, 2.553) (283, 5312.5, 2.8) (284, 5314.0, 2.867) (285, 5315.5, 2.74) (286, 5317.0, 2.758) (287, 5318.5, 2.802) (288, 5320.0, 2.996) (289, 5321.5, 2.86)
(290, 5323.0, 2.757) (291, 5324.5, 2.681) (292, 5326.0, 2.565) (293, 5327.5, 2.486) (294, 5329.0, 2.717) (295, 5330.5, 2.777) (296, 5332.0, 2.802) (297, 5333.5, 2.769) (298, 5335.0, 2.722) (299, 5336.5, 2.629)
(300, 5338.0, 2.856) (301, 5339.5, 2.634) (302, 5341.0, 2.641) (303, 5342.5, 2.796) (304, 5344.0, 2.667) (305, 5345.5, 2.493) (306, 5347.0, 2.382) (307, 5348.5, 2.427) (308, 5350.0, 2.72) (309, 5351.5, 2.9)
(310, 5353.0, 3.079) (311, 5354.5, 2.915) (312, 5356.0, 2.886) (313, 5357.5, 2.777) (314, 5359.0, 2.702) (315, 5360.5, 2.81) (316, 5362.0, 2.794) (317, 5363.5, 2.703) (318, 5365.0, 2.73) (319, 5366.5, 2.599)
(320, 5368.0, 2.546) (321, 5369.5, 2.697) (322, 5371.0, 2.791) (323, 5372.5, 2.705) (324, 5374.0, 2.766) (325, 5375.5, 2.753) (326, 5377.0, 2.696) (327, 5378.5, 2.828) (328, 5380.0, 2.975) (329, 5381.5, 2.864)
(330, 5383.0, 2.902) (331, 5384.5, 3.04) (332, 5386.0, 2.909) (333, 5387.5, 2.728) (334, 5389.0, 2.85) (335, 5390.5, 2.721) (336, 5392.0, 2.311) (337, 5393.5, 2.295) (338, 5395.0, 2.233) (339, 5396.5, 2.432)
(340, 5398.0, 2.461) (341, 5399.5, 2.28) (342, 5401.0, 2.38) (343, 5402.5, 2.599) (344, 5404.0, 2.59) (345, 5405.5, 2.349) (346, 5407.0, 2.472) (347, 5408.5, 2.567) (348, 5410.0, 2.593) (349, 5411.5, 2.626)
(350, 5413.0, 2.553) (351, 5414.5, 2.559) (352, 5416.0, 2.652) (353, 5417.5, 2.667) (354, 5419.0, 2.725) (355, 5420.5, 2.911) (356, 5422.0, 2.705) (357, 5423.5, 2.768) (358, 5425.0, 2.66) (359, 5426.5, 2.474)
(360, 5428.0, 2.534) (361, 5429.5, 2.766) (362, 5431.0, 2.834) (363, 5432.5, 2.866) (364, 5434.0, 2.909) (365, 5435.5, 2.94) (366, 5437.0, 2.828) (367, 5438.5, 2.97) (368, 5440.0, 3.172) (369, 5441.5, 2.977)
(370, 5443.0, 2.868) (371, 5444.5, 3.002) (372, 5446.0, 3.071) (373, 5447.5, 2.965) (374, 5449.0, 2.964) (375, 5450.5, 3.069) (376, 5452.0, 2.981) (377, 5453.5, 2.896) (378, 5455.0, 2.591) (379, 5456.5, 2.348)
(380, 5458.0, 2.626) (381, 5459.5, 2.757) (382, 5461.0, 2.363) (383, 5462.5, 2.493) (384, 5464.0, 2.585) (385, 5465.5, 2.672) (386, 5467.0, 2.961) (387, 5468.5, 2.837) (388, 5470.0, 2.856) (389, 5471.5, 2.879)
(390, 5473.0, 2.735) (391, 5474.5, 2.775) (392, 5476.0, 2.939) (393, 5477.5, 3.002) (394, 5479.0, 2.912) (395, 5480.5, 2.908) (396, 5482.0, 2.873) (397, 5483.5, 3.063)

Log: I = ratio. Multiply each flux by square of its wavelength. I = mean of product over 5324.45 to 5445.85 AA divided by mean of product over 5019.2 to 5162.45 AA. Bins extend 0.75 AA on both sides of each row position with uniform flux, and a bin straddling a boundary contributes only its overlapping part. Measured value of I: 1.7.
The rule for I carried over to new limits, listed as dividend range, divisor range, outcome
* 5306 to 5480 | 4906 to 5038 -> 2.14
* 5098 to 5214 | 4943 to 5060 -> 1.55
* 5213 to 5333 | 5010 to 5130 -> 1.76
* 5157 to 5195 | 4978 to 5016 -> 1.81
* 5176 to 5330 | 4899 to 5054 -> 1.98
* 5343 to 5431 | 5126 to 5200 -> 1.25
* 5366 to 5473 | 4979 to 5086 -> 1.89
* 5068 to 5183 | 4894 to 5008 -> 1.36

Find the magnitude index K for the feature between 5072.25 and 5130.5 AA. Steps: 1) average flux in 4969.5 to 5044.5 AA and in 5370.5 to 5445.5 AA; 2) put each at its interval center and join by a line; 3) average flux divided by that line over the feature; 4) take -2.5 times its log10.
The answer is 0.231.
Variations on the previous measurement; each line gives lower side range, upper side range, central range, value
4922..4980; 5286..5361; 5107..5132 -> 0.23 mag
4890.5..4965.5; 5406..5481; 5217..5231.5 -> -0.20 mag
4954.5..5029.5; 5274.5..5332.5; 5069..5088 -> 0.35 mag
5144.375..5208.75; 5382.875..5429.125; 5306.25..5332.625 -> -0.03 mag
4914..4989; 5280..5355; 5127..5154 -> 0.21 mag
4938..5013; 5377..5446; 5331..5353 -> -0.08 mag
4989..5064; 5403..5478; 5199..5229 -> -0.22 mag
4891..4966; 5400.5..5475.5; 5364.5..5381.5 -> -0.07 mag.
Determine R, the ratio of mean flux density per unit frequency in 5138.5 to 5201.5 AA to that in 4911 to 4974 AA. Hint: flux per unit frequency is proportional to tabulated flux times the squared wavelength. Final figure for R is 2.0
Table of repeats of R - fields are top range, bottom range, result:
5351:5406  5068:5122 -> 1.89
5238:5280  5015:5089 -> 1.73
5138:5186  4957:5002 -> 1.83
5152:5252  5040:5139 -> 1.74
